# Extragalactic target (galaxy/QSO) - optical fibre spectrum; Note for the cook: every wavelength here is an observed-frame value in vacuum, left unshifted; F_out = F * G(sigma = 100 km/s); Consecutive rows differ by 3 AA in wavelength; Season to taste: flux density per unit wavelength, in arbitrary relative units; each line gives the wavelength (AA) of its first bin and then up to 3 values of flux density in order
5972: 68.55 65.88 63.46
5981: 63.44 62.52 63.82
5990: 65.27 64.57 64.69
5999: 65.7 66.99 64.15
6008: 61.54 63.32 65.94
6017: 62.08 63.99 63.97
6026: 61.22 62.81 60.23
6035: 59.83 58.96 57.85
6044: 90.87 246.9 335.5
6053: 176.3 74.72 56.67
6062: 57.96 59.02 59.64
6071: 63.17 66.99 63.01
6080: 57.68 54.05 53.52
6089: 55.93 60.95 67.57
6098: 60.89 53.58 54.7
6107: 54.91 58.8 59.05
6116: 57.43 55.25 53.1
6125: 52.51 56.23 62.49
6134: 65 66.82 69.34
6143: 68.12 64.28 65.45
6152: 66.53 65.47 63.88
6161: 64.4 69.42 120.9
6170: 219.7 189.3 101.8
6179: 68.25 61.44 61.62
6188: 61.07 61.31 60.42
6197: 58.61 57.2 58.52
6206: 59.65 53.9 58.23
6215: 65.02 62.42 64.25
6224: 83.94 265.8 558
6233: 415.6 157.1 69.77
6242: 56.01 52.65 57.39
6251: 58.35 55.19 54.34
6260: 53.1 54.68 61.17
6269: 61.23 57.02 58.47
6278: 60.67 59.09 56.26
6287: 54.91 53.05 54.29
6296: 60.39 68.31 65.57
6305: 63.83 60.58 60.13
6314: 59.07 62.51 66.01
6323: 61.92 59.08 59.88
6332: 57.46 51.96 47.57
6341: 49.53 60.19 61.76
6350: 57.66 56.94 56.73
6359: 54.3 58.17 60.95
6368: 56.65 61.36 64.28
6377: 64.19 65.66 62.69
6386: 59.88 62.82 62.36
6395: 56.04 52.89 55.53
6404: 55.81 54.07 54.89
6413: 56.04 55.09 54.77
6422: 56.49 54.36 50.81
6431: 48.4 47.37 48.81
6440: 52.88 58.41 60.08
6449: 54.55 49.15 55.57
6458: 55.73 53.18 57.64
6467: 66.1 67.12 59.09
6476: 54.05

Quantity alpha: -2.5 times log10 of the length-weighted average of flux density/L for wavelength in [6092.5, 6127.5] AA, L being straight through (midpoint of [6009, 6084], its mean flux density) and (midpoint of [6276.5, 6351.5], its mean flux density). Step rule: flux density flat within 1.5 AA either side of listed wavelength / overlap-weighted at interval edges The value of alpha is 0.36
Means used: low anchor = 85.8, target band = 57.2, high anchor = 58.9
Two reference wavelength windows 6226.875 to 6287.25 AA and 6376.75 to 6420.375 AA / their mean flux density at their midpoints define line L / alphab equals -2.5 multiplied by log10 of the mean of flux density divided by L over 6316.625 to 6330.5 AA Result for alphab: 0.36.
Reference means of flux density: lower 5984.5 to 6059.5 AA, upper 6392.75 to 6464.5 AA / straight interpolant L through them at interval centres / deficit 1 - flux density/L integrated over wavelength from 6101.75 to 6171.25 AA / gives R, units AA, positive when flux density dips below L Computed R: 6.4 AA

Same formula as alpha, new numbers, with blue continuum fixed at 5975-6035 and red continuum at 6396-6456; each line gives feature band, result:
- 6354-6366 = -0.039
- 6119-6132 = 0.095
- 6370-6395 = -0.143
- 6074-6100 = 0.039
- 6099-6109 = 0.119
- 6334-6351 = 0.019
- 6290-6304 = -0.081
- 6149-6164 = -0.094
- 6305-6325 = -0.099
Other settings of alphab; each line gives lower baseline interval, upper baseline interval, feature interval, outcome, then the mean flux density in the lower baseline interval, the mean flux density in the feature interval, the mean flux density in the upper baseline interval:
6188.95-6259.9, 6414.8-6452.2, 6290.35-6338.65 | 0.379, 109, 60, 53.3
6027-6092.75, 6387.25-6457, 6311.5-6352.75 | 0.088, 87.9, 58.1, 54.7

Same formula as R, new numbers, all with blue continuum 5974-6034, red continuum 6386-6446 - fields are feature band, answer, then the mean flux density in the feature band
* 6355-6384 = -2.41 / 60.5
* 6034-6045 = -0.55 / 66.1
